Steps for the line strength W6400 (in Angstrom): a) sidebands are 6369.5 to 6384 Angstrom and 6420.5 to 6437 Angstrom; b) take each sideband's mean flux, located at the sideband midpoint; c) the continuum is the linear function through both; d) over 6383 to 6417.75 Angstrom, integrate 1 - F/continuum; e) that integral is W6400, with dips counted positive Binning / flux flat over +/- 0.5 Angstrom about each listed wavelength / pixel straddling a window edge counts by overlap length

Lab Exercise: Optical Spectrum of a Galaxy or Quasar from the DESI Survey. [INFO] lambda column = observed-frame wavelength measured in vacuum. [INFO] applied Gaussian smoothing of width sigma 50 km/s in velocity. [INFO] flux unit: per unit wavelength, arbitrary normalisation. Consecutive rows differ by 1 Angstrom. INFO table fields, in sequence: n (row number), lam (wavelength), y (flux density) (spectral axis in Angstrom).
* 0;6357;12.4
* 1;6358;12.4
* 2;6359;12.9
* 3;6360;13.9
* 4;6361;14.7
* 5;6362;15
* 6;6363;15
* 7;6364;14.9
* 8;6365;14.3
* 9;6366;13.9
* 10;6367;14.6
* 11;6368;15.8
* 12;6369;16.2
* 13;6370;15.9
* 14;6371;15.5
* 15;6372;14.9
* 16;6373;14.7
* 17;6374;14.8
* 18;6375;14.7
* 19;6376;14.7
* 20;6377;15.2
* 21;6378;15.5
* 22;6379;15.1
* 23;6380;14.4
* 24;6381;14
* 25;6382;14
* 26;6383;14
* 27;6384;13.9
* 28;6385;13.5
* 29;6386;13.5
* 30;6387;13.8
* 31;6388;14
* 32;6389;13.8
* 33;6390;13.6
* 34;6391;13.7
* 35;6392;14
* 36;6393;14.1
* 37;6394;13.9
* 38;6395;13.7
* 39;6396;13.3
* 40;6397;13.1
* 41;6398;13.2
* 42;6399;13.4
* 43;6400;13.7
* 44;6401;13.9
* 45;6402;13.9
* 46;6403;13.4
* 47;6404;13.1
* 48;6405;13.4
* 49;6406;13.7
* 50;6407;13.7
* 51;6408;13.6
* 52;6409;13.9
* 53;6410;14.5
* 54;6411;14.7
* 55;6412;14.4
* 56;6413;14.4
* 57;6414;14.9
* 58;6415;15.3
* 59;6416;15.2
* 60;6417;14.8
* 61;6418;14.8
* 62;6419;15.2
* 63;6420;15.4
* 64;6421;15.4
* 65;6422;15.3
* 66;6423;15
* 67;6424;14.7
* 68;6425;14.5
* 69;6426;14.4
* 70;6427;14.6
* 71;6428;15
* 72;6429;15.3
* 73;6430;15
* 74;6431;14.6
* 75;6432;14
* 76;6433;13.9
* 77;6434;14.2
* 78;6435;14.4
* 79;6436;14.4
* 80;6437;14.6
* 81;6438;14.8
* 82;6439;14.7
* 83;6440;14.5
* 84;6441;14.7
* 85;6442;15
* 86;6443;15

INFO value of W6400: 1.9 Angstrom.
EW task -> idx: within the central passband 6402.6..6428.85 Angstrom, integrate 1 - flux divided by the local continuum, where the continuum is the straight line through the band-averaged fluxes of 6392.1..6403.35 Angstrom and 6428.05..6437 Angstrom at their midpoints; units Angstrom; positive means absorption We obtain -0.8 Angstrom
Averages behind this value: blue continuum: 13.6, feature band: 14.5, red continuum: 14.5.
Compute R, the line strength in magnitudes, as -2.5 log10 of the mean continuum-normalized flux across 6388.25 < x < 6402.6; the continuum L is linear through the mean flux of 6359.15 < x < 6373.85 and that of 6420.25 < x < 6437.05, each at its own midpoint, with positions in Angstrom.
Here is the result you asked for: 0.09 mag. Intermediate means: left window 14.9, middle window 13.7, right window 14.7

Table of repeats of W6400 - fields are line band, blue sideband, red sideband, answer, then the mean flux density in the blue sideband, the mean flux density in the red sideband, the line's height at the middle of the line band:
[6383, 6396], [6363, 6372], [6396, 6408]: 0.3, 15.1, 13.5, 14.1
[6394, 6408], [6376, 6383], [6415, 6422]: 1.3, 14.7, 15.2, 14.9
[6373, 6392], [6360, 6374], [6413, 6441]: 0.9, 15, 14.8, 14.9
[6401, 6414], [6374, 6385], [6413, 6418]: 0.8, 14.5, 15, 14.9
